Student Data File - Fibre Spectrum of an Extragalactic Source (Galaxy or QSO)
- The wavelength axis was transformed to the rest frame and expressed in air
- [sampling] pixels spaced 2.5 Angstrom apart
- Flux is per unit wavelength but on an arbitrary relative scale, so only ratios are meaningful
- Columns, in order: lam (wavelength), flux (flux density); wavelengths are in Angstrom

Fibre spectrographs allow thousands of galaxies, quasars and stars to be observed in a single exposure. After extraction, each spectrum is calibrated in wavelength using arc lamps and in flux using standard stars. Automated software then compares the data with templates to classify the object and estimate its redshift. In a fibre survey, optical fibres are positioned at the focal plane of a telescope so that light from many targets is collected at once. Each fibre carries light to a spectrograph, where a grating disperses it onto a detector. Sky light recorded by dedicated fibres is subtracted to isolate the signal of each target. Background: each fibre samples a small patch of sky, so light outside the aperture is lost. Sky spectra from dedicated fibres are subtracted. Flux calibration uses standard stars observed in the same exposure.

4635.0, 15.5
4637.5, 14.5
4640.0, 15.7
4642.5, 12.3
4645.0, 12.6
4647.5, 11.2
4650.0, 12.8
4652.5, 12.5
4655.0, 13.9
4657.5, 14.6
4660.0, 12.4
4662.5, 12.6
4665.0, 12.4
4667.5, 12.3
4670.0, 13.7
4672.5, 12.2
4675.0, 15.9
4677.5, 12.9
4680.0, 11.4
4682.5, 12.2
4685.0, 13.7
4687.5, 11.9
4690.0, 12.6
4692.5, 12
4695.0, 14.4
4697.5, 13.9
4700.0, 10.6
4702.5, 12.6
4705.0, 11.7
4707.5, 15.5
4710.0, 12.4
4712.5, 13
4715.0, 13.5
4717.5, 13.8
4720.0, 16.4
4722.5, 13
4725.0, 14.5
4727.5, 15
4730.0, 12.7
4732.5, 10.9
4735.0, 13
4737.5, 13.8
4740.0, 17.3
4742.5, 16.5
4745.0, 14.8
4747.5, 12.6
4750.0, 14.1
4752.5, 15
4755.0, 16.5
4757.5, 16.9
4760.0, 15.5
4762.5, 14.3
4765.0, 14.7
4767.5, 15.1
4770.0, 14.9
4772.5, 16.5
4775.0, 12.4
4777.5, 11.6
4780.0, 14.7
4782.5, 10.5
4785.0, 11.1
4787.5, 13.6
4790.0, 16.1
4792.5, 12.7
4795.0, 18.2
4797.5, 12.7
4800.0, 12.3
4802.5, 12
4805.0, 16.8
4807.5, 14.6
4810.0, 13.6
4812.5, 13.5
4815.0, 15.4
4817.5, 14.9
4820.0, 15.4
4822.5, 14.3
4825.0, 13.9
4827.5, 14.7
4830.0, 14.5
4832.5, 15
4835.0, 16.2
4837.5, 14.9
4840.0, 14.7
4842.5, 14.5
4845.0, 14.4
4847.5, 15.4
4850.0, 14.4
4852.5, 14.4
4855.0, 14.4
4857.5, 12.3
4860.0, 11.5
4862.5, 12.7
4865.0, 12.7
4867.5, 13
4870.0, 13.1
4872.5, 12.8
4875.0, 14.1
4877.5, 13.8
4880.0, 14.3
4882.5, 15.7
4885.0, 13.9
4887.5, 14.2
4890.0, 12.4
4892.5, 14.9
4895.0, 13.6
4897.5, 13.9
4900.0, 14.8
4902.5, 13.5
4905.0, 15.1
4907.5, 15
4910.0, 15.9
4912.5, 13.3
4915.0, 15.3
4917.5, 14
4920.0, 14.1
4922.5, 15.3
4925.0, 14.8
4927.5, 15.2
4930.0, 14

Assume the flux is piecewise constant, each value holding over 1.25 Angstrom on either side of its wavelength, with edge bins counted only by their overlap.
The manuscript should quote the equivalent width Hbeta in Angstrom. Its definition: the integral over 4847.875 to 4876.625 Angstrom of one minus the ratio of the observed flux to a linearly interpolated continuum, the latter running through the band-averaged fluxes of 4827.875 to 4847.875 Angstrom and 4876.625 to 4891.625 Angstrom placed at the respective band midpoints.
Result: 2.4 Angstrom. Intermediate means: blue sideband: 14.9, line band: 13.3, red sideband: 14.1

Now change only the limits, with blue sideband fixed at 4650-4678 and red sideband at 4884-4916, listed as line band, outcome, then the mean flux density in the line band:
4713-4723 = -0.5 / 14.2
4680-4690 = 0.6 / 12.4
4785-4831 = -1.5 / 14.3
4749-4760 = -1.6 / 15.6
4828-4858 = -1.3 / 14.7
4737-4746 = -1.5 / 15.8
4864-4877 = 0.9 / 13.2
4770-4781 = -0.2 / 13.9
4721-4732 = -0.1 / 13.7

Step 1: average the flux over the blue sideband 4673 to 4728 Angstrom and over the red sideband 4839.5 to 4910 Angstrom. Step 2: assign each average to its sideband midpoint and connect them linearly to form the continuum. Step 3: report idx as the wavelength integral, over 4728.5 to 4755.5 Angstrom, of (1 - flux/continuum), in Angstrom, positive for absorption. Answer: -1.6 Angstrom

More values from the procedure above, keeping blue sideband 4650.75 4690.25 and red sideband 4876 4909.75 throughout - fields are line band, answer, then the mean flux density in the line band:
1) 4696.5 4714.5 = 0.5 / 12.8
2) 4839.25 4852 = -0.6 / 14.7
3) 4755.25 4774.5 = -2.6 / 15.4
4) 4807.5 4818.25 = -0.4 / 14.4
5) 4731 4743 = -0.7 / 14.1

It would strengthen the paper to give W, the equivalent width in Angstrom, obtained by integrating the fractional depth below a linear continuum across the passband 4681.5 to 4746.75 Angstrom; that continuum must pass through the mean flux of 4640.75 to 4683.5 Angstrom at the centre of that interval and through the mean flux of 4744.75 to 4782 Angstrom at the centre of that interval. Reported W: 1.0 Angstrom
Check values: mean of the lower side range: 12.9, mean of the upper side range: 14.6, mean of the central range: 13.5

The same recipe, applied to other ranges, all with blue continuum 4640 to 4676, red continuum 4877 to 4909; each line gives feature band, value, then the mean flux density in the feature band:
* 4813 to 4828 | -0.89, 14.7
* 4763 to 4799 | -0.62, 13.9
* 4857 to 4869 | 1.40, 12.5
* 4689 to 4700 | 0.23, 12.9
